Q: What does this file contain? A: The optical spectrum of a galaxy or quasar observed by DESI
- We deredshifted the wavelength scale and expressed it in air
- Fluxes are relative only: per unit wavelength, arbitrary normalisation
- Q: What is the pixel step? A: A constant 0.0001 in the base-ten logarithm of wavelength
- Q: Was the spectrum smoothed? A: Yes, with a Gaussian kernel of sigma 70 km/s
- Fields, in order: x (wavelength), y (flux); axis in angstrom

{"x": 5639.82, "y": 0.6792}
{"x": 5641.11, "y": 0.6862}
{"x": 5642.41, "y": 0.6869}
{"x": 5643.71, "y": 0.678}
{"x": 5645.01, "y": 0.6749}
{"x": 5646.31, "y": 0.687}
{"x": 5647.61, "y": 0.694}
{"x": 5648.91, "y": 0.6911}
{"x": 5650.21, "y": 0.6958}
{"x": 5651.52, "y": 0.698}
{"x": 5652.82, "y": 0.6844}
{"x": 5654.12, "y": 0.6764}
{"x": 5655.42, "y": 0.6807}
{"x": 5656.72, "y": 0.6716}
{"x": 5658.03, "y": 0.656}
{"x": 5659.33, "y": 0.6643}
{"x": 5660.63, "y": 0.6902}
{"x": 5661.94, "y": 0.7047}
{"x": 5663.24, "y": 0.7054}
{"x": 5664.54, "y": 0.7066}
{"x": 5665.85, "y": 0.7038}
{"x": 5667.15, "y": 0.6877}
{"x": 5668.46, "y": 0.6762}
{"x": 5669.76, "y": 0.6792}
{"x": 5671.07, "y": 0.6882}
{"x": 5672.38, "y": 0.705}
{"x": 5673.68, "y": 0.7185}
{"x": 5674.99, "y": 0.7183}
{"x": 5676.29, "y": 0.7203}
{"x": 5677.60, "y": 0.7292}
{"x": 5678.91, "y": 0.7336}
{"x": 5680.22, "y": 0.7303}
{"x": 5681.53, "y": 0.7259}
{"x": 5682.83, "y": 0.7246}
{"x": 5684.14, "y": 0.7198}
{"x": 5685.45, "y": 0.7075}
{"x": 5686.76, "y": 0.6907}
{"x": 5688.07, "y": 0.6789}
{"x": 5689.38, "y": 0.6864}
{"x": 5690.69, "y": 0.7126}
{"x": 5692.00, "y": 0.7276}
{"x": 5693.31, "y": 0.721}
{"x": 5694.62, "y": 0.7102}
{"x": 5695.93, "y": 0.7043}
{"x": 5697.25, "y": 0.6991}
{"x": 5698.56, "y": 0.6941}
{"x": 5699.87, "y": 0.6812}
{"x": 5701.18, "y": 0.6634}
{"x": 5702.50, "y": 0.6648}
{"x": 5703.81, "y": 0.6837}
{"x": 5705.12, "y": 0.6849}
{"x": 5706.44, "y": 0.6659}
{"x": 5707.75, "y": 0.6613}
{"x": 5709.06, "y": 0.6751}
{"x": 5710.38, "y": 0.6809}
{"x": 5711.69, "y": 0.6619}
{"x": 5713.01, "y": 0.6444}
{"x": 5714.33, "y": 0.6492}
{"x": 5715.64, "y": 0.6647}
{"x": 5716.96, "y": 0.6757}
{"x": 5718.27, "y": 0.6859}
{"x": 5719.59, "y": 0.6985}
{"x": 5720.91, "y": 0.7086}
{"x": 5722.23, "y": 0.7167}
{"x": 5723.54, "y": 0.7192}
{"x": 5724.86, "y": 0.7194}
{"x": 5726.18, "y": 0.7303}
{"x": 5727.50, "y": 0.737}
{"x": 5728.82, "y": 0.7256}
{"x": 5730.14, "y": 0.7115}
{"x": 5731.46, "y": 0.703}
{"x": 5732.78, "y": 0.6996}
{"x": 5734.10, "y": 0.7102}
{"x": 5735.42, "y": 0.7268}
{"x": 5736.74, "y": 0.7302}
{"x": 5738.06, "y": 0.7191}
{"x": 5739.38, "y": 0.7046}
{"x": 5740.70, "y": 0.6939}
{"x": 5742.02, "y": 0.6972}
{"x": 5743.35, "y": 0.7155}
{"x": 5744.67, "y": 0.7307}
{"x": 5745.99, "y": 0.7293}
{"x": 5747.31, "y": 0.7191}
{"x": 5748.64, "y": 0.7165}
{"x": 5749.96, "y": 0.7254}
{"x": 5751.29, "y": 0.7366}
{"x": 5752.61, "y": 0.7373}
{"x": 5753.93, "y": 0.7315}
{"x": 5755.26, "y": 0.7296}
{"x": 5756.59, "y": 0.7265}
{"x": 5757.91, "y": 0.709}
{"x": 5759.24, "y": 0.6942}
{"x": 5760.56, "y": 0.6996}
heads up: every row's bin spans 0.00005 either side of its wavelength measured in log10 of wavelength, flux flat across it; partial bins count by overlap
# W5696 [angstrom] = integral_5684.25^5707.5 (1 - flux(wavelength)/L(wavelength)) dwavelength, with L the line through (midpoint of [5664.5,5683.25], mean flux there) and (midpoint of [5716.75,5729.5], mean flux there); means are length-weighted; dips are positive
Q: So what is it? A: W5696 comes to 0.6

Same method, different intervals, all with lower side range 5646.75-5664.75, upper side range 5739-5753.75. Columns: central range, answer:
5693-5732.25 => 0.9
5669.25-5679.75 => -0.3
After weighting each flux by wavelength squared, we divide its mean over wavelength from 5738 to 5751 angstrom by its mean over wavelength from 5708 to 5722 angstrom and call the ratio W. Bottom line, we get 1.07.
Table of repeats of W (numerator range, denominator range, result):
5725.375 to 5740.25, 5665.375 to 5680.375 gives 1.04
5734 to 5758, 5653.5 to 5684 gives 1.06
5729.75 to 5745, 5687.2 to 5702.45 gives 1.04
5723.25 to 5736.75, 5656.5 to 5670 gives 1.07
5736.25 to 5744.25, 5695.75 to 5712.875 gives 1.06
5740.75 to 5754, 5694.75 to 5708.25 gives 1.08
